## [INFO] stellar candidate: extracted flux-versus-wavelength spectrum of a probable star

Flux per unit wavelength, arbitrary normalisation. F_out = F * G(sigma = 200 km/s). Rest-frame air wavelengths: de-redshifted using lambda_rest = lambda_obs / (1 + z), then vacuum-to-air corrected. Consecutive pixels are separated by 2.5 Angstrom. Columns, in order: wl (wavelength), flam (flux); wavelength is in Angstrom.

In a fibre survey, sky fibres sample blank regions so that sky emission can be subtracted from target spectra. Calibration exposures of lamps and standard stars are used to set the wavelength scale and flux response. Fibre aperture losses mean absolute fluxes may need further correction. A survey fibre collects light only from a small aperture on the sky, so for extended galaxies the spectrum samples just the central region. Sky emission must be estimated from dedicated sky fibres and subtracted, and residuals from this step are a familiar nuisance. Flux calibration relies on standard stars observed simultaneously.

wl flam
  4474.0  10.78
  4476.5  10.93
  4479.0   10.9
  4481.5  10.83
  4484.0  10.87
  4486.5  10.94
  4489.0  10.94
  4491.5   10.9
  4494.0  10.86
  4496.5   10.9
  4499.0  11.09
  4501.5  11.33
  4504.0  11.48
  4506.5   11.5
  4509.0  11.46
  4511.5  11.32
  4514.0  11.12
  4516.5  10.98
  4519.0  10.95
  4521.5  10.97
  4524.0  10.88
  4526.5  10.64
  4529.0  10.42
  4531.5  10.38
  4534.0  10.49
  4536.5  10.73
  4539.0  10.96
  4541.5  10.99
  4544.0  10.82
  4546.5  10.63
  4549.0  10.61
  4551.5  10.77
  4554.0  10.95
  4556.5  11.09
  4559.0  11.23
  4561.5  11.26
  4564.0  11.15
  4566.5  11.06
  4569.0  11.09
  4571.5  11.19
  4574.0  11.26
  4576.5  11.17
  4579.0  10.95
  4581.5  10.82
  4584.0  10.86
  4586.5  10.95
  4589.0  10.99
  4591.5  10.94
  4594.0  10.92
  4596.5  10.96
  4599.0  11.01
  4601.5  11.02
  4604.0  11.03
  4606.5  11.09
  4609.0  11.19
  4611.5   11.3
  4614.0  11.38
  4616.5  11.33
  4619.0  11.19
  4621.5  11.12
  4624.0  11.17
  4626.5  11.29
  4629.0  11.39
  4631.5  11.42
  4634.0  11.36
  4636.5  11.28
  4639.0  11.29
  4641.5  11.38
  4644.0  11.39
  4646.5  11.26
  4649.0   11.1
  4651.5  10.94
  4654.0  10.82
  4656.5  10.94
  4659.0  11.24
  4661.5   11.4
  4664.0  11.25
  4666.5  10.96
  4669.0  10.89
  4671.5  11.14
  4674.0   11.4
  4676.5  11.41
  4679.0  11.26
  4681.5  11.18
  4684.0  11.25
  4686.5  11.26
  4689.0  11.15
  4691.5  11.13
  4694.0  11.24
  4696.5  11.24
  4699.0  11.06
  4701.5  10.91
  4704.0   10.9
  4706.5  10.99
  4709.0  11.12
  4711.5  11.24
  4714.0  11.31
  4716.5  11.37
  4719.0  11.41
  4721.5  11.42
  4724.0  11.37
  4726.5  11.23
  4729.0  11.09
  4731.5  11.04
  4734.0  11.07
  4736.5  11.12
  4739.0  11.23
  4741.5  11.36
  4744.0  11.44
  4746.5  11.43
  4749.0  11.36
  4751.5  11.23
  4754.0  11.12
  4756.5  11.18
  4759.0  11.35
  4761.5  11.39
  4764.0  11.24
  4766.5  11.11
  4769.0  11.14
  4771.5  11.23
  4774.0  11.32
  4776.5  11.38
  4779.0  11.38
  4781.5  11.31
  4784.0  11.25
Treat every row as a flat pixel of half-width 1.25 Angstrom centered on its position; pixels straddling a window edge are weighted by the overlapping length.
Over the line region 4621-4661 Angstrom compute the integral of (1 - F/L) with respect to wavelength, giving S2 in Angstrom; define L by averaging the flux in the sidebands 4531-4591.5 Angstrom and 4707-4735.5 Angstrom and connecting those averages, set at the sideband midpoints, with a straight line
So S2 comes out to -0.5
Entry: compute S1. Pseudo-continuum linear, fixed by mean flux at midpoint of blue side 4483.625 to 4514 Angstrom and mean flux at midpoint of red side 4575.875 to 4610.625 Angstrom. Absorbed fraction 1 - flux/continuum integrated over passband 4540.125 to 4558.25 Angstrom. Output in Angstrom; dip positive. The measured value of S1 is 0.35 Angstrom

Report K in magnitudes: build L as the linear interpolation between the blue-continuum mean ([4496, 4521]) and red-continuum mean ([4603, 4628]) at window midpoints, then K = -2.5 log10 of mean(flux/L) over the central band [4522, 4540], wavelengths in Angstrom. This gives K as 0.056 mag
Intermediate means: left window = 11.2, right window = 11.2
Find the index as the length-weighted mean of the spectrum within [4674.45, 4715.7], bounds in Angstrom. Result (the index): 11.2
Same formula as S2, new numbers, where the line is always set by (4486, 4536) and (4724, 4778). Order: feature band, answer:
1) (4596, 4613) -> 0.0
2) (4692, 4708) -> 0.2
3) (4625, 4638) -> -0.3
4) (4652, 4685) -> 0.0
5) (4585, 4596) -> 0.1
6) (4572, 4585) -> 0.0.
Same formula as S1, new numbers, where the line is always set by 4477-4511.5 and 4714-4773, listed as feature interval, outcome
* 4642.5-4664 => 0.10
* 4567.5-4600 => 0.40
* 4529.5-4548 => 0.69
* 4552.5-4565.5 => 0.00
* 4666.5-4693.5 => 0.04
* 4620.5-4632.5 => -0.11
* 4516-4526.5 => 0.18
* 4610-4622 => -0.11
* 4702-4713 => 0.17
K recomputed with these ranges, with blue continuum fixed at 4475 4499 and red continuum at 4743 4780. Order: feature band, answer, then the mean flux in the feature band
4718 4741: 0.00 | 11.2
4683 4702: 0.00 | 11.2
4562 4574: -0.01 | 11.1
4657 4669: 0.00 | 11.2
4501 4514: -0.04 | 11.4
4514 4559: 0.02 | 10.8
